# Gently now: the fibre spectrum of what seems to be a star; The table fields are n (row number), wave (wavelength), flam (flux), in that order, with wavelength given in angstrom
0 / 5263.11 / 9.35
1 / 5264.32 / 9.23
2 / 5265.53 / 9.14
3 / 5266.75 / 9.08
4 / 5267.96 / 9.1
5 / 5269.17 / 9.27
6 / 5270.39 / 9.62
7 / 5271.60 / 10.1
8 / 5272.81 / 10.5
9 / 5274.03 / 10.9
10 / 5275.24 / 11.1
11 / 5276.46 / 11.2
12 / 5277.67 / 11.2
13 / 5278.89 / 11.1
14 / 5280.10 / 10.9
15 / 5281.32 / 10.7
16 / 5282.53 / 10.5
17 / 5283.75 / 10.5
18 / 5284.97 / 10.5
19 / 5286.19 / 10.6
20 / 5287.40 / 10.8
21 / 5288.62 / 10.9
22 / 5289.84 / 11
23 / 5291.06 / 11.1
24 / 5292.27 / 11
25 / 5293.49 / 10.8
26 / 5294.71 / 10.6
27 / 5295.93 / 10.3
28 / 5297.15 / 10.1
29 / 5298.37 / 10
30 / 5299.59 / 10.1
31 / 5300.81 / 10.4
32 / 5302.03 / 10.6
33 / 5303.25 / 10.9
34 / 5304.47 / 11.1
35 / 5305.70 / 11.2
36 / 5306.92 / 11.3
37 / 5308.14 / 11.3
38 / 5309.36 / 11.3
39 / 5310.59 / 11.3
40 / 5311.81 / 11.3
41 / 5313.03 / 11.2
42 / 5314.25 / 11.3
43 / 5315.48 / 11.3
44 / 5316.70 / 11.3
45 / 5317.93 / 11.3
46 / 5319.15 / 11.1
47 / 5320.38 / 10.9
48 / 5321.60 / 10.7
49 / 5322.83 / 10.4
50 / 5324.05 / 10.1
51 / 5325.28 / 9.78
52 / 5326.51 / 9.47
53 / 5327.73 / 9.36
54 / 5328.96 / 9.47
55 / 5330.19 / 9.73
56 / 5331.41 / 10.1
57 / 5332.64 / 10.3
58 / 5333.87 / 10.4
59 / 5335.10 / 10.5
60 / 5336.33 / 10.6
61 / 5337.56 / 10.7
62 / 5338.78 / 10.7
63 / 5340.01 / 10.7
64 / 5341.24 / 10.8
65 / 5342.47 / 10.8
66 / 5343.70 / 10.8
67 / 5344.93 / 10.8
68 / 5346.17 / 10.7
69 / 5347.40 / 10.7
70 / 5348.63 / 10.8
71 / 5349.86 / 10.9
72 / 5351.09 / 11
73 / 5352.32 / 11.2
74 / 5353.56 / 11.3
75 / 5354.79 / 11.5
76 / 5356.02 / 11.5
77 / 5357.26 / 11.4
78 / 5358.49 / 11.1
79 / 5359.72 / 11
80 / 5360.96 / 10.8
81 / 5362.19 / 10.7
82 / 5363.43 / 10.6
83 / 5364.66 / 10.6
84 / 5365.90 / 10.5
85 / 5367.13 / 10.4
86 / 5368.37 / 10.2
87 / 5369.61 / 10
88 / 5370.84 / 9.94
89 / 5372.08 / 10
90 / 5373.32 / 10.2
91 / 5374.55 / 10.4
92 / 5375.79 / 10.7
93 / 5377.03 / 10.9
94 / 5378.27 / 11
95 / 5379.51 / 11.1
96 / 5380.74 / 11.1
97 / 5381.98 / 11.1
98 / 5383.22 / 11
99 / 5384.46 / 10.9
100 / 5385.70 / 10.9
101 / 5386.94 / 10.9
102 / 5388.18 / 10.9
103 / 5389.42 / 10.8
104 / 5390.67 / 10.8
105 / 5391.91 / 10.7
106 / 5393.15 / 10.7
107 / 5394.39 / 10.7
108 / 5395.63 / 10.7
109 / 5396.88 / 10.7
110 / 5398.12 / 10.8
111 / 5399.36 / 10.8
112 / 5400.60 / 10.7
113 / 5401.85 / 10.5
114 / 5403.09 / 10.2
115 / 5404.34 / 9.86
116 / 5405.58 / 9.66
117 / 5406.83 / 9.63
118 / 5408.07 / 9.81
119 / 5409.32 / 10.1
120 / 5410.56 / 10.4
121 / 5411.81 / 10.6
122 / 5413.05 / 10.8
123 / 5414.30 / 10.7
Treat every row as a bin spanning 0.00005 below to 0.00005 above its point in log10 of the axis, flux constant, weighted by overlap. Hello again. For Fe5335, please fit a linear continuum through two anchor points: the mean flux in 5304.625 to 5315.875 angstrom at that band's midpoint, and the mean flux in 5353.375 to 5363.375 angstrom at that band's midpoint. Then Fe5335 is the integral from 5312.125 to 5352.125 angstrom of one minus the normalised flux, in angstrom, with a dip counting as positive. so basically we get 2.2 angstrom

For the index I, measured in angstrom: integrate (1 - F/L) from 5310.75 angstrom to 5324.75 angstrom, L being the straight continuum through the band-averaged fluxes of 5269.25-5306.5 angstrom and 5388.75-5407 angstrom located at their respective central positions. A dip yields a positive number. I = -0.5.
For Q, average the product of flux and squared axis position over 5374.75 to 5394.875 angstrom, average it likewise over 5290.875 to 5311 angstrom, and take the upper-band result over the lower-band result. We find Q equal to 1.0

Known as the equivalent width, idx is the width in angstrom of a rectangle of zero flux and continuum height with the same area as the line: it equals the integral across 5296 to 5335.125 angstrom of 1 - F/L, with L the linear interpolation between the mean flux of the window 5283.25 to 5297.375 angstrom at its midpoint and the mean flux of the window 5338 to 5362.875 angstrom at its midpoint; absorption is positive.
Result 0.7 angstrom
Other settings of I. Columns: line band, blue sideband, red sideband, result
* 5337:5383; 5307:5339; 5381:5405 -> -0.4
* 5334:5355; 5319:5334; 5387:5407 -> -1.3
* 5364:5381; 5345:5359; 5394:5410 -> 0.4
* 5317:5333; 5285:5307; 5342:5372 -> 0.8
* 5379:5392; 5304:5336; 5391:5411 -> -0.6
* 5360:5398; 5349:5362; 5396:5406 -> 0.4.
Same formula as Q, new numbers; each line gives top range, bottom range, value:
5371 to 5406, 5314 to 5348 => 1.04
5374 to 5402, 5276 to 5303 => 1.05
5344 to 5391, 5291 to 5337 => 1.04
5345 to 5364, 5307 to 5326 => 1.02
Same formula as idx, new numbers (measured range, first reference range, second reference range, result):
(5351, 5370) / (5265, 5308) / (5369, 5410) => -0.6 angstrom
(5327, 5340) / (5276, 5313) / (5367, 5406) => 0.6 angstrom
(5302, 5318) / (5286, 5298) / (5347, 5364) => -0.6 angstrom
